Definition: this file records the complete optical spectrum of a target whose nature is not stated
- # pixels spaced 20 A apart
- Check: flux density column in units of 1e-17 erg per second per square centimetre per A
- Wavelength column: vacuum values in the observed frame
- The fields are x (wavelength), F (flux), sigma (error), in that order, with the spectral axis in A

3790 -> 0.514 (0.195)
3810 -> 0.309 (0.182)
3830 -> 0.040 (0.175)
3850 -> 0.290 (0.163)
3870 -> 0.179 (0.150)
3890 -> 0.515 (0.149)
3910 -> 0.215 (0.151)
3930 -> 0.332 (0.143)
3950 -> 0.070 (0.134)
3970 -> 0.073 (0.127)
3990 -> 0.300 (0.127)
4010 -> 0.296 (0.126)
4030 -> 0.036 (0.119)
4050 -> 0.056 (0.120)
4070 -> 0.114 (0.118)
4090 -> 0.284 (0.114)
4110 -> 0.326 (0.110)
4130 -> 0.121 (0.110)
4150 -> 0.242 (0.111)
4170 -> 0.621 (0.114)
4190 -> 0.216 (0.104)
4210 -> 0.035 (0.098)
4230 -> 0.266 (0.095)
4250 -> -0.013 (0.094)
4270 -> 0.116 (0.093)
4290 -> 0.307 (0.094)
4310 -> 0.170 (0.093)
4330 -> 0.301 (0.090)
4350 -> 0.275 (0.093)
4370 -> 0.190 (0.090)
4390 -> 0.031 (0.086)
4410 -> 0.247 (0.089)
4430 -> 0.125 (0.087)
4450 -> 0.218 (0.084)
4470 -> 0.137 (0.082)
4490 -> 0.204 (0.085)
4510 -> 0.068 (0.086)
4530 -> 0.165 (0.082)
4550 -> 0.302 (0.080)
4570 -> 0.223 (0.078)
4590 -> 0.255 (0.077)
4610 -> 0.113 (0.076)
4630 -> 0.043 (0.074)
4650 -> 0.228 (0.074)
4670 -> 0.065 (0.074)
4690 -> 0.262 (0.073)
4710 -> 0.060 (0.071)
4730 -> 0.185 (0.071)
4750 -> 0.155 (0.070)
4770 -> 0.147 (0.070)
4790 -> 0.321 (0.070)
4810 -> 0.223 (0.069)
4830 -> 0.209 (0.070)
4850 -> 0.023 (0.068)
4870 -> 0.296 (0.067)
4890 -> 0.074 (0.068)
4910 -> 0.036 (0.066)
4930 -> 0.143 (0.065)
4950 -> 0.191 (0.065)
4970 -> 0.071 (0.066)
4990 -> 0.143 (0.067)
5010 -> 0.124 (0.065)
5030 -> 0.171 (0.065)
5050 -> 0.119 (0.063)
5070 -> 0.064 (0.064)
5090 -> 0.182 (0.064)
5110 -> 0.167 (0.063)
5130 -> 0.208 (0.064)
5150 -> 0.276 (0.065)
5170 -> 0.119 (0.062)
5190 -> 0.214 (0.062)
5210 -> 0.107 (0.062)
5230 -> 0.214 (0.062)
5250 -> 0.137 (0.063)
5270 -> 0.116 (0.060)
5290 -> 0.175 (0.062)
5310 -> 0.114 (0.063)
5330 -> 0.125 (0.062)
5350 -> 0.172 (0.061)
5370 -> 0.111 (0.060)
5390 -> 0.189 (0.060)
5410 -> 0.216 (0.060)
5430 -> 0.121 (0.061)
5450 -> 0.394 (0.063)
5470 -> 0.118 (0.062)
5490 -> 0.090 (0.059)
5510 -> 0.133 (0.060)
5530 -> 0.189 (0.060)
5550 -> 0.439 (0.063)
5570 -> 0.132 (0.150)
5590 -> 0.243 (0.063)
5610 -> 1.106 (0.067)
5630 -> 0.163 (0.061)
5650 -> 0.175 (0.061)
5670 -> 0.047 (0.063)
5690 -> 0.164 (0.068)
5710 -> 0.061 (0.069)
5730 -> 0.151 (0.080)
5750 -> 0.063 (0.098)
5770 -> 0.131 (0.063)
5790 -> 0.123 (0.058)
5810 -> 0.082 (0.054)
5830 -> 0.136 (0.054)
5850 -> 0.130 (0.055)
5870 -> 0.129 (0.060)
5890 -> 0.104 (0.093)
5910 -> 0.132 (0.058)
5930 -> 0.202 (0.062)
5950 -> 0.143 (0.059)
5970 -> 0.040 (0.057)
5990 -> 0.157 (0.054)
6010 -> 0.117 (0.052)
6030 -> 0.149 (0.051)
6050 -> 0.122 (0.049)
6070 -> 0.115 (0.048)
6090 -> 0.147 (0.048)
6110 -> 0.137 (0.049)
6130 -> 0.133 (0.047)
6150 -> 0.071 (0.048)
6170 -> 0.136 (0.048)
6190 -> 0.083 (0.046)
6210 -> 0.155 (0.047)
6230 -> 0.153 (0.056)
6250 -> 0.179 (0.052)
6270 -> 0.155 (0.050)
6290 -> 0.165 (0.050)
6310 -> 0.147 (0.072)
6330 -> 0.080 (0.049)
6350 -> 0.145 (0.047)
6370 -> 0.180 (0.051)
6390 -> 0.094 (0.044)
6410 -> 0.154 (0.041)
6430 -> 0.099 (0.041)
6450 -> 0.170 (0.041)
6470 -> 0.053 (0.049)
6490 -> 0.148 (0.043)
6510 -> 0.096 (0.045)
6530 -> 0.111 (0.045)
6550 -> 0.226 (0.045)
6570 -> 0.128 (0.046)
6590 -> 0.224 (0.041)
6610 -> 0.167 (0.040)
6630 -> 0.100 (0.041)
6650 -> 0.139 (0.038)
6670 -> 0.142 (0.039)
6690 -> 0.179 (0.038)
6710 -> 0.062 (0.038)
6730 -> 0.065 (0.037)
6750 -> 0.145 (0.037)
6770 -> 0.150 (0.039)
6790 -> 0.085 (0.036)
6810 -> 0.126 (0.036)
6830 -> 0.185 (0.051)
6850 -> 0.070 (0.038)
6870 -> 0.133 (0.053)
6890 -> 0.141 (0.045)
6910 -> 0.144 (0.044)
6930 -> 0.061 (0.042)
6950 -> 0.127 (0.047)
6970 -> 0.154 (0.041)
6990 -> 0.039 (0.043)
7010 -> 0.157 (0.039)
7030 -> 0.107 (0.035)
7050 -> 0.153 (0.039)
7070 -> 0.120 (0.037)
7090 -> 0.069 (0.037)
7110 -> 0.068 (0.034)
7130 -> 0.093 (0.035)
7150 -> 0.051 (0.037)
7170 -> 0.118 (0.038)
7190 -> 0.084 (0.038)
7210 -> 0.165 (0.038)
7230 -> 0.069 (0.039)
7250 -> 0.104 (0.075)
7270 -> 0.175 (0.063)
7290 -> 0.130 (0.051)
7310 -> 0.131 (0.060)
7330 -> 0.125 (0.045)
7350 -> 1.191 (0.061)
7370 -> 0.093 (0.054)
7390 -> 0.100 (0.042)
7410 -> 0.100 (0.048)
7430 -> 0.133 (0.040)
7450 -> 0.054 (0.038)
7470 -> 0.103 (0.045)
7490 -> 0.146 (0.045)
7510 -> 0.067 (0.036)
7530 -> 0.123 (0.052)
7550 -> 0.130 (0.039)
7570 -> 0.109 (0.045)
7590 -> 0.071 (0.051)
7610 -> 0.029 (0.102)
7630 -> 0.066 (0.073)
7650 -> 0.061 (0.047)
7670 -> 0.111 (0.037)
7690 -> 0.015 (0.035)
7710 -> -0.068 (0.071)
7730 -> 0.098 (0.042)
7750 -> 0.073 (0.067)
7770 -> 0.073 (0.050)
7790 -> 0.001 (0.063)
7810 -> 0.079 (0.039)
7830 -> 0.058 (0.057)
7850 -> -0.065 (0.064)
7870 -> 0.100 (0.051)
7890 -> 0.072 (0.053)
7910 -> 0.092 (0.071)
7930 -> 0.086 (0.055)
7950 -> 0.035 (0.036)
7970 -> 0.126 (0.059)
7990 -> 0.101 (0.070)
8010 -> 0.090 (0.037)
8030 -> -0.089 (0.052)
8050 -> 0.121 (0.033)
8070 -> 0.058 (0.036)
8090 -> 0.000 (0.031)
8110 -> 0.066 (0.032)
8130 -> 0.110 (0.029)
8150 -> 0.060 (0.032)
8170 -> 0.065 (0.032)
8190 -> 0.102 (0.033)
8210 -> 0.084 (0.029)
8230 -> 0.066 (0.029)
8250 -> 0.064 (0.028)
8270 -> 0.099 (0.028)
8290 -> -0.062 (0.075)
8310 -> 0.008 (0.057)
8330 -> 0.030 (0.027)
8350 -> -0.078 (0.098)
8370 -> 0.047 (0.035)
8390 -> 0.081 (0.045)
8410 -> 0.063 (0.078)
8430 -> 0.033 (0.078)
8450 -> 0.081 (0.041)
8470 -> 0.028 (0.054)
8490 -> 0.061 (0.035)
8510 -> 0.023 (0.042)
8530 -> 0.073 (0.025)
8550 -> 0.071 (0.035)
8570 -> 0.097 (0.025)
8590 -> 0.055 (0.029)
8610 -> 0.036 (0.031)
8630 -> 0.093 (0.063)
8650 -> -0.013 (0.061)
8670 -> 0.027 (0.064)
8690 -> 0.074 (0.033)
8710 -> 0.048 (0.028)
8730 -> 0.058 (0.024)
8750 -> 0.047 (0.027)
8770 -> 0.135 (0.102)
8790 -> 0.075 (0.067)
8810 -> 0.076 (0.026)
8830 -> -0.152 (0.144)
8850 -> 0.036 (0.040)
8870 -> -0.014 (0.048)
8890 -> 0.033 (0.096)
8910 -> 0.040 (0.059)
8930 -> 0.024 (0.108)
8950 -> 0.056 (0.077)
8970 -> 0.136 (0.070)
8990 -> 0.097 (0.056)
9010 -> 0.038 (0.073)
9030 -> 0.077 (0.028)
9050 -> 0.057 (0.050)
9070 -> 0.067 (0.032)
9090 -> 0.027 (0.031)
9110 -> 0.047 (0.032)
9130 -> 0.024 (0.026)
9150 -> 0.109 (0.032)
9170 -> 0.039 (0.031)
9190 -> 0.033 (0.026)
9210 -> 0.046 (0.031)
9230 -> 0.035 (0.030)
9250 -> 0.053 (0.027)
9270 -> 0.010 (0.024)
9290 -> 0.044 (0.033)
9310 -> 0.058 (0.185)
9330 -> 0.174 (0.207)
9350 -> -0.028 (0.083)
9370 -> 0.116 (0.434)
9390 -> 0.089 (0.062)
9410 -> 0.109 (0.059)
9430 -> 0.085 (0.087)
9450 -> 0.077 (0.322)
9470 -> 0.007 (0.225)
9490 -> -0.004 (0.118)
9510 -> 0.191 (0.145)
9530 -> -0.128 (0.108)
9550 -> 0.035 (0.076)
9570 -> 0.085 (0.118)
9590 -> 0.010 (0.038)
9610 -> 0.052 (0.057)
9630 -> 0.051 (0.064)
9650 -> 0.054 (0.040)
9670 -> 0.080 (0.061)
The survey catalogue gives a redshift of 0.12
